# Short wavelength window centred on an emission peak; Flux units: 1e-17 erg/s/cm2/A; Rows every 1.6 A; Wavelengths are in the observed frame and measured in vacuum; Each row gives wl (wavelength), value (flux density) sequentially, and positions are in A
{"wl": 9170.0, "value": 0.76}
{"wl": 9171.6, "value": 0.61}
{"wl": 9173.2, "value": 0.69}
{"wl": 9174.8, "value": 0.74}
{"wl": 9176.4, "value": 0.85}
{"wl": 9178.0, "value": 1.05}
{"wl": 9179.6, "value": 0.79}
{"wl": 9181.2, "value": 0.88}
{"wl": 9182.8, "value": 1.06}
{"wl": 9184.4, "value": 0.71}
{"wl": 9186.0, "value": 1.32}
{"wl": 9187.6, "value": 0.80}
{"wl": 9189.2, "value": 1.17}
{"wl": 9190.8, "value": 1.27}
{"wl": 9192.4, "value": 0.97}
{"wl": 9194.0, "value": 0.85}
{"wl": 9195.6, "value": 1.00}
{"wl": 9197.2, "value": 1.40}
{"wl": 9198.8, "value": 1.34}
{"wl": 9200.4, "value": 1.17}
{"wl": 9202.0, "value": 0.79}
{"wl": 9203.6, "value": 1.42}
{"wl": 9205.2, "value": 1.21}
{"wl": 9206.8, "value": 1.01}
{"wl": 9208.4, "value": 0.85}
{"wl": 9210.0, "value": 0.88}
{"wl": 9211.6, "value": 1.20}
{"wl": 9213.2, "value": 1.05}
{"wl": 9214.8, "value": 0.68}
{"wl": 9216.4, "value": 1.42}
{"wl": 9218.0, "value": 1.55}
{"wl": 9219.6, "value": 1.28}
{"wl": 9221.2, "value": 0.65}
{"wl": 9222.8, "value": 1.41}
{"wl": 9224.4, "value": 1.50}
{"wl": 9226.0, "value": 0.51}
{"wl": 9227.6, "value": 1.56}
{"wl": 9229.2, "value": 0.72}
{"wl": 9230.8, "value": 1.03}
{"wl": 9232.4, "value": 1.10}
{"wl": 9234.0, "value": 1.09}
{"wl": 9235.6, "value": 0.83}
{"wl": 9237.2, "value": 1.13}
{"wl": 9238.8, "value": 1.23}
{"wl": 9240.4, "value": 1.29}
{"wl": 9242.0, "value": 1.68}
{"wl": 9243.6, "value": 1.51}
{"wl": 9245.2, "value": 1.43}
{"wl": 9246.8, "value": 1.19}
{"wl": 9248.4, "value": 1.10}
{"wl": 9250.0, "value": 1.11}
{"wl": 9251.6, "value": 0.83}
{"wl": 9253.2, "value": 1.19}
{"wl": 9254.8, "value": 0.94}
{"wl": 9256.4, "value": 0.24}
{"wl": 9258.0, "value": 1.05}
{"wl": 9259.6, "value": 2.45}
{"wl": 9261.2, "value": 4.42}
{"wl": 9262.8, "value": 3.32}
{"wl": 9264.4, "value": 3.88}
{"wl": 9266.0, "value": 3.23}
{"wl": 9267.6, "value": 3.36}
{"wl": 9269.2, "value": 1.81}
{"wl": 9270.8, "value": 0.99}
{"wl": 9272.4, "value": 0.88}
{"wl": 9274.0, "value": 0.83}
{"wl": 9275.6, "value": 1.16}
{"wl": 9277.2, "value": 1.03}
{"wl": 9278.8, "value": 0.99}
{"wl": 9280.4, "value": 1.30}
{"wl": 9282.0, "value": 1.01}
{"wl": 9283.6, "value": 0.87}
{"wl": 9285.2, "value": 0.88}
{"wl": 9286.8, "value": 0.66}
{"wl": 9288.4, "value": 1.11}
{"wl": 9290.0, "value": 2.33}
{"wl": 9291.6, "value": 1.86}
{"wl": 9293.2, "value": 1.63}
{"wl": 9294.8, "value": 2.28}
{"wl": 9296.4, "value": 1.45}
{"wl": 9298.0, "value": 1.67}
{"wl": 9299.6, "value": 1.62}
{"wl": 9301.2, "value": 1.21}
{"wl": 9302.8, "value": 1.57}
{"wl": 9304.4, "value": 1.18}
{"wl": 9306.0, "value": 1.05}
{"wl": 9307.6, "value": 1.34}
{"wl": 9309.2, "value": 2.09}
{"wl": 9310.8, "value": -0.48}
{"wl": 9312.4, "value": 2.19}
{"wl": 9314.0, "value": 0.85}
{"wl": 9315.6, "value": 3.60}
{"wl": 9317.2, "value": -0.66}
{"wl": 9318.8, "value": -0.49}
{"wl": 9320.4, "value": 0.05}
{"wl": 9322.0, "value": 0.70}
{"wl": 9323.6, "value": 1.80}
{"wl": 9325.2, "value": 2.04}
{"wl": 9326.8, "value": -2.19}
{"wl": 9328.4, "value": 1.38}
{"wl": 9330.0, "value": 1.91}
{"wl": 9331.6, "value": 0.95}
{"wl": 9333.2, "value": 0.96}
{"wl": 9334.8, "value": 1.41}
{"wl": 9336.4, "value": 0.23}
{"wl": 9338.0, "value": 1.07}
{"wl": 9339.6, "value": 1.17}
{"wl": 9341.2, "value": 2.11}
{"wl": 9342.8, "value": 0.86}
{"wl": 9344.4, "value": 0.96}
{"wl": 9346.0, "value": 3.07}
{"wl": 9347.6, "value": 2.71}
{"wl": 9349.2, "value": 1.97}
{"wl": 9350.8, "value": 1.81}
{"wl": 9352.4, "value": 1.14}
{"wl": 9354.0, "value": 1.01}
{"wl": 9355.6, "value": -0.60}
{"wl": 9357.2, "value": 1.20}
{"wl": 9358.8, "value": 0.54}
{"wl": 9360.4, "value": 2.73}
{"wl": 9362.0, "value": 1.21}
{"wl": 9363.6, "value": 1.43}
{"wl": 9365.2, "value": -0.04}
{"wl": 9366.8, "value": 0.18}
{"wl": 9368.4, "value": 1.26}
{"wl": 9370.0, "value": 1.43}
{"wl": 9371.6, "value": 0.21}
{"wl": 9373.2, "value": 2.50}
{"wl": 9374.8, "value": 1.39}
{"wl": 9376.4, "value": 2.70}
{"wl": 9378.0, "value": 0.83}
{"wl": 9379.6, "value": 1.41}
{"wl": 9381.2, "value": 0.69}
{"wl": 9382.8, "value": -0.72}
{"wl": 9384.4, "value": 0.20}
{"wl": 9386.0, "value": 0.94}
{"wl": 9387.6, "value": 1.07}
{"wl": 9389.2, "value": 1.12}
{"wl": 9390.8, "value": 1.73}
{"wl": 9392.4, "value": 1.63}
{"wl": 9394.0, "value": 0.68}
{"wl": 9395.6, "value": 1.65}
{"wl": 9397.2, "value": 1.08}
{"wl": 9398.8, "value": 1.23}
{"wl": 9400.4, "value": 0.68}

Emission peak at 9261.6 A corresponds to H-alpha 6563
